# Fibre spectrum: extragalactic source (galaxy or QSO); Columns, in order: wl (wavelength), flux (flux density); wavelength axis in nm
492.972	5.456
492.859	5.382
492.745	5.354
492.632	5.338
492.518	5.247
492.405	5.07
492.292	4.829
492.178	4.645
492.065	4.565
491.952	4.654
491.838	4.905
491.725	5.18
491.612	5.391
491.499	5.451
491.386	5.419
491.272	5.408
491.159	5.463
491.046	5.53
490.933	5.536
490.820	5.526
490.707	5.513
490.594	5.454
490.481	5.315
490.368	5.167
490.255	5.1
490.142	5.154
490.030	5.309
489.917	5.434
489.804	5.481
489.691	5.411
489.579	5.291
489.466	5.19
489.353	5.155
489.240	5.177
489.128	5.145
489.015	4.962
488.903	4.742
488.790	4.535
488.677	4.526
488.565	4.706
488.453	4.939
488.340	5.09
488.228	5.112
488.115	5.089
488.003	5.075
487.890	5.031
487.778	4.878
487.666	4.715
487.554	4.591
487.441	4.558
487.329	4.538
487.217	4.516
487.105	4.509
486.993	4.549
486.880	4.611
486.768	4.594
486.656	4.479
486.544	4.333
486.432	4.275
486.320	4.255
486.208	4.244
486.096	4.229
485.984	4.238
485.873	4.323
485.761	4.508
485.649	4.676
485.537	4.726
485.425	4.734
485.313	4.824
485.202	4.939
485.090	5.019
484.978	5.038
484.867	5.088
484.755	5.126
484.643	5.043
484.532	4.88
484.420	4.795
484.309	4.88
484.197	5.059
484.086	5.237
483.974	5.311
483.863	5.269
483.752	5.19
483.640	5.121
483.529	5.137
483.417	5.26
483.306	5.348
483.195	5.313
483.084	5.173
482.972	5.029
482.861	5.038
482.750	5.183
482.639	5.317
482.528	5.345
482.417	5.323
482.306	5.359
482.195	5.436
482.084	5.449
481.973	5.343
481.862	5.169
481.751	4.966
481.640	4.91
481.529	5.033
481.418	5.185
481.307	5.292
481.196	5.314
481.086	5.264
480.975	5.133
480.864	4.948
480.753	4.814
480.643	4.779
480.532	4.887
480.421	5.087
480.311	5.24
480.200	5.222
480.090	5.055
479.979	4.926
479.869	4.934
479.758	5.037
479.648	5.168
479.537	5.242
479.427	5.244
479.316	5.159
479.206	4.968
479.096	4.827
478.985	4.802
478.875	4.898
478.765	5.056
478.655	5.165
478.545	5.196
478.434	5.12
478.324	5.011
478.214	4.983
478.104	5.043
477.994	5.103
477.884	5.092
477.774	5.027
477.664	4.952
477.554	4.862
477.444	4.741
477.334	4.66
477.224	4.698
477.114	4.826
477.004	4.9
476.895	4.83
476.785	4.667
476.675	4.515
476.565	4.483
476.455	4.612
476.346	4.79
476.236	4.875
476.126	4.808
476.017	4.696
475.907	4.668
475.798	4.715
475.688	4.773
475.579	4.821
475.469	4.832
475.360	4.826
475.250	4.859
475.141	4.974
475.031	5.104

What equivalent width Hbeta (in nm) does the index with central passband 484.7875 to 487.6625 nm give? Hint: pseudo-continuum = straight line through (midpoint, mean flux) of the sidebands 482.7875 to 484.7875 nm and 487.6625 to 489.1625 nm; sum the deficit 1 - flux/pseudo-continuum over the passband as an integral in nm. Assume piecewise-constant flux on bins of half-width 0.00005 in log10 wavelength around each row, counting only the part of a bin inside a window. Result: 0.24 nm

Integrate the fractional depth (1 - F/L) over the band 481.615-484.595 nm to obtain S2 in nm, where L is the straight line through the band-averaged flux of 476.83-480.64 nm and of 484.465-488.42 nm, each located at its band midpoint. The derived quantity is -0.219 nm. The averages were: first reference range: 5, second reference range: 4.7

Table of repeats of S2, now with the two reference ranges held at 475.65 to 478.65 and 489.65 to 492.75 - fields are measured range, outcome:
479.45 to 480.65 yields -0.03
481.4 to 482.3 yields -0.04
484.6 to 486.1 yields 0.09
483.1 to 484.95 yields -0.03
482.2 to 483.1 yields -0.04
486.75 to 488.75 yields 0.15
